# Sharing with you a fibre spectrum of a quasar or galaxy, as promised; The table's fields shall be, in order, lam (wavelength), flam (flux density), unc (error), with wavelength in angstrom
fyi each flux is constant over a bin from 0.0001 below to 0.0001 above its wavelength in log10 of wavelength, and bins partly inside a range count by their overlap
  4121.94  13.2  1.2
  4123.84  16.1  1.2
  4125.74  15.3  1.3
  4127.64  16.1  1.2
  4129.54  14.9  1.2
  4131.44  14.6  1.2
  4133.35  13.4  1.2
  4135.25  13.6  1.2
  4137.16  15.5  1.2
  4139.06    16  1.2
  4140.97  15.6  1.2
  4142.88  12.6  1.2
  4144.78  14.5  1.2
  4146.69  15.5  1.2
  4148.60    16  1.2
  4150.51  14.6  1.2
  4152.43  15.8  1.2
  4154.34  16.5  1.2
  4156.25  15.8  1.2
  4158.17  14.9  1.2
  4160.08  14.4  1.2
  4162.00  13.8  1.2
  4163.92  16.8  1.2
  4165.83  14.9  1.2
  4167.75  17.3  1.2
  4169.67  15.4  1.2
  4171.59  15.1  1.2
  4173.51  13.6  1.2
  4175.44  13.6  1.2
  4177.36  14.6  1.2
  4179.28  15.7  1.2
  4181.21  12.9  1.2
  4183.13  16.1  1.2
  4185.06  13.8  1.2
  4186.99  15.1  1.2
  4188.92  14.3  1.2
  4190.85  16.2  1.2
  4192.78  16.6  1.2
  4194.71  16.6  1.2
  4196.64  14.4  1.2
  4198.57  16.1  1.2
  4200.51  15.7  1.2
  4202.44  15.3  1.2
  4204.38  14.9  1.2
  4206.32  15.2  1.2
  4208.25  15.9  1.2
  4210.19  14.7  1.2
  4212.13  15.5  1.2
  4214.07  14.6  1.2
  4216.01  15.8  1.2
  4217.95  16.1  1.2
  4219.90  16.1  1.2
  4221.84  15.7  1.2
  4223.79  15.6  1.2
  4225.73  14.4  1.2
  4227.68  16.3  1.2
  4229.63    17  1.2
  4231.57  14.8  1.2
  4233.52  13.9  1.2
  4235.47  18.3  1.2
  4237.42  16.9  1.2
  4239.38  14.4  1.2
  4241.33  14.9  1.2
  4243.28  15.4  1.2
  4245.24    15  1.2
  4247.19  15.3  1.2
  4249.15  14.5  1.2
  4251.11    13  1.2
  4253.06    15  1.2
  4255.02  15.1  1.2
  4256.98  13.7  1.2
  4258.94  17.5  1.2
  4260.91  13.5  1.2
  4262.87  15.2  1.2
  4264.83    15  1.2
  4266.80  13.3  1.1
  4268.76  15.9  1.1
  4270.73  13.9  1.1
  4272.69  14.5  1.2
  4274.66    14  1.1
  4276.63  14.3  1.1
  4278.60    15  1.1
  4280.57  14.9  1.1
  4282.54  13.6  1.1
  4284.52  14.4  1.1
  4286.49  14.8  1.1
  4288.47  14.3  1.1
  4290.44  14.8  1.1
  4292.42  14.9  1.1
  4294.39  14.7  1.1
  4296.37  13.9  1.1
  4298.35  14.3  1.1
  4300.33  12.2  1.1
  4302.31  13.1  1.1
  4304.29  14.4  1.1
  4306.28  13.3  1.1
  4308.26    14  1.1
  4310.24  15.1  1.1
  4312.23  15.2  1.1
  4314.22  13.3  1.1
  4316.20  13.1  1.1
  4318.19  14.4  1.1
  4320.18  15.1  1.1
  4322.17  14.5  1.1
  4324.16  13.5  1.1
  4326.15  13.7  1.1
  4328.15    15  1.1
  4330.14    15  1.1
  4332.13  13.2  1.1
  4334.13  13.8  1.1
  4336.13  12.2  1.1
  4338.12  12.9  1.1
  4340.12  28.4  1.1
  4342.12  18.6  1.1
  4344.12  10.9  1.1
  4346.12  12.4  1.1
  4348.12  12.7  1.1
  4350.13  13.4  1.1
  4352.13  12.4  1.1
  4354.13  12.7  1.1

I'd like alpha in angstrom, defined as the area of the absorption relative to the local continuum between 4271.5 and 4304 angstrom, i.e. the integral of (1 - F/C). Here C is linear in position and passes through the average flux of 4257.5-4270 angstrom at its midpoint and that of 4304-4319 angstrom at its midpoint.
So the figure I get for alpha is 0.67 angstrom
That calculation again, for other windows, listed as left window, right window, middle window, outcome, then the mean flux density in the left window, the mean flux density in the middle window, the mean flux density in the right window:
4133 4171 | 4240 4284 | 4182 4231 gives -1.9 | 15.2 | 15.5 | 14.7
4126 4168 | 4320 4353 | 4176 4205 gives -0.4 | 15.1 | 15.2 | 14.6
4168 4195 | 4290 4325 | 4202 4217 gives -0.5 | 15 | 15.2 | 14.1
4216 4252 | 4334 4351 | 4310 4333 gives 1.4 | 15.4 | 14.2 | 15.1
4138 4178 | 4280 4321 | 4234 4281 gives -1.5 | 15.1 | 14.9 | 14.2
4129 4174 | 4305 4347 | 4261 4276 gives 0.3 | 15.1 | 14.5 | 14.7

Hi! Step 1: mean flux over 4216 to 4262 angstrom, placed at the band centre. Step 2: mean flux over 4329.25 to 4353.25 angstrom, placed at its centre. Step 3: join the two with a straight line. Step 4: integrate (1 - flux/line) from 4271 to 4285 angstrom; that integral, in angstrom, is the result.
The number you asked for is 0.7 angstrom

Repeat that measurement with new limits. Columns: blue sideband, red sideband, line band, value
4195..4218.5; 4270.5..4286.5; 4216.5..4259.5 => -1.3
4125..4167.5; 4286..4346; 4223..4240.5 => -1.1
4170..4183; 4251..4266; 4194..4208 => -0.9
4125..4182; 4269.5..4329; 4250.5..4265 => -0.4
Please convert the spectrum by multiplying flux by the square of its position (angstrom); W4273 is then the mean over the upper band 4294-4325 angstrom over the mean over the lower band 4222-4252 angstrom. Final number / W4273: 0.9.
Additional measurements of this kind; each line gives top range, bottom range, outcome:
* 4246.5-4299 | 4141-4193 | 1.02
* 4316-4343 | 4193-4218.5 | 1.05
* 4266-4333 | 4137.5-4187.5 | 1.01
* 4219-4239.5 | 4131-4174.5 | 1.09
